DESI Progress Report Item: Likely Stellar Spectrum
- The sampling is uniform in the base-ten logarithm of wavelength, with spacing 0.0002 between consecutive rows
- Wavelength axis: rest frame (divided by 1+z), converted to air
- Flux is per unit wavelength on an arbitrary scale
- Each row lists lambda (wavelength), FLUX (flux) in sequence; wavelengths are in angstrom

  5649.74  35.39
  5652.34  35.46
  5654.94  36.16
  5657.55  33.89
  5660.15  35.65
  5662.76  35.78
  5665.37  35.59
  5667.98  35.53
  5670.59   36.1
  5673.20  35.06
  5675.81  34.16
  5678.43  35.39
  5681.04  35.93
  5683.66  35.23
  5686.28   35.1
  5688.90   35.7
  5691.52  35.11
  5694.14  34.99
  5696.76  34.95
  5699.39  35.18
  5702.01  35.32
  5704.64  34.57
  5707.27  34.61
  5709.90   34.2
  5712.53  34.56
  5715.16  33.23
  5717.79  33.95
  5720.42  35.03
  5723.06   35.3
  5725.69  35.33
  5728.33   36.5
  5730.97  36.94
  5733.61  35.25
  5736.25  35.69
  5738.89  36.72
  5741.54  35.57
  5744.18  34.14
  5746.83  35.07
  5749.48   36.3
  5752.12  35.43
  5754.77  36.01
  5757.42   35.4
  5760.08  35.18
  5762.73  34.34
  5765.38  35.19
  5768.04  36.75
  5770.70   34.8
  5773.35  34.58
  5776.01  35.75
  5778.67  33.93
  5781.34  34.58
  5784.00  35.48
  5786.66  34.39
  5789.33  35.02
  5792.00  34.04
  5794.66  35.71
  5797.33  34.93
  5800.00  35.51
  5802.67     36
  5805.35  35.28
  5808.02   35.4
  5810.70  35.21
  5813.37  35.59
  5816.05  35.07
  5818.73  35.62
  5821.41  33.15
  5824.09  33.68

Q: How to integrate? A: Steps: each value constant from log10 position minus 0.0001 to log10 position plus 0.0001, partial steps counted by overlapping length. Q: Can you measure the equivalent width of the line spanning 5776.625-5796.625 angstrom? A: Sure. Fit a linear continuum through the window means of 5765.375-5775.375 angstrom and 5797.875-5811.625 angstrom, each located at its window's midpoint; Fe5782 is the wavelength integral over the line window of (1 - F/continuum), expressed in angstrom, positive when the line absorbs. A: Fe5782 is 0.4 angstrom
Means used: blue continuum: 35.4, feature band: 34.8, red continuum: 35.4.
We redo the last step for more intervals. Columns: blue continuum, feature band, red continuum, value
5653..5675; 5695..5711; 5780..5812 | 0.2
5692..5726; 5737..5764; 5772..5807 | -0.4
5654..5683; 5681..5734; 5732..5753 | 0.6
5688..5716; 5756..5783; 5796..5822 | 0.0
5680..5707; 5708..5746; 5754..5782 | 0.0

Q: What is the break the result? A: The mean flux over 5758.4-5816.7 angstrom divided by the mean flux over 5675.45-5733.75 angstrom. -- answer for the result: 1.0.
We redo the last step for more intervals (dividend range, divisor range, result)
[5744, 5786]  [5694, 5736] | 1.01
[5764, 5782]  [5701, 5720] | 1.02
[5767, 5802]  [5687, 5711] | 1.00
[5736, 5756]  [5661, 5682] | 1.00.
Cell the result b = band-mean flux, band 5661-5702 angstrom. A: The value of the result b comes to 35.3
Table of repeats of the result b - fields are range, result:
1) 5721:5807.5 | 35.3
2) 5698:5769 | 35.2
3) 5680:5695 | 35.3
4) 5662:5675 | 35.6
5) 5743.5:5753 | 35.3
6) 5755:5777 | 35.3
